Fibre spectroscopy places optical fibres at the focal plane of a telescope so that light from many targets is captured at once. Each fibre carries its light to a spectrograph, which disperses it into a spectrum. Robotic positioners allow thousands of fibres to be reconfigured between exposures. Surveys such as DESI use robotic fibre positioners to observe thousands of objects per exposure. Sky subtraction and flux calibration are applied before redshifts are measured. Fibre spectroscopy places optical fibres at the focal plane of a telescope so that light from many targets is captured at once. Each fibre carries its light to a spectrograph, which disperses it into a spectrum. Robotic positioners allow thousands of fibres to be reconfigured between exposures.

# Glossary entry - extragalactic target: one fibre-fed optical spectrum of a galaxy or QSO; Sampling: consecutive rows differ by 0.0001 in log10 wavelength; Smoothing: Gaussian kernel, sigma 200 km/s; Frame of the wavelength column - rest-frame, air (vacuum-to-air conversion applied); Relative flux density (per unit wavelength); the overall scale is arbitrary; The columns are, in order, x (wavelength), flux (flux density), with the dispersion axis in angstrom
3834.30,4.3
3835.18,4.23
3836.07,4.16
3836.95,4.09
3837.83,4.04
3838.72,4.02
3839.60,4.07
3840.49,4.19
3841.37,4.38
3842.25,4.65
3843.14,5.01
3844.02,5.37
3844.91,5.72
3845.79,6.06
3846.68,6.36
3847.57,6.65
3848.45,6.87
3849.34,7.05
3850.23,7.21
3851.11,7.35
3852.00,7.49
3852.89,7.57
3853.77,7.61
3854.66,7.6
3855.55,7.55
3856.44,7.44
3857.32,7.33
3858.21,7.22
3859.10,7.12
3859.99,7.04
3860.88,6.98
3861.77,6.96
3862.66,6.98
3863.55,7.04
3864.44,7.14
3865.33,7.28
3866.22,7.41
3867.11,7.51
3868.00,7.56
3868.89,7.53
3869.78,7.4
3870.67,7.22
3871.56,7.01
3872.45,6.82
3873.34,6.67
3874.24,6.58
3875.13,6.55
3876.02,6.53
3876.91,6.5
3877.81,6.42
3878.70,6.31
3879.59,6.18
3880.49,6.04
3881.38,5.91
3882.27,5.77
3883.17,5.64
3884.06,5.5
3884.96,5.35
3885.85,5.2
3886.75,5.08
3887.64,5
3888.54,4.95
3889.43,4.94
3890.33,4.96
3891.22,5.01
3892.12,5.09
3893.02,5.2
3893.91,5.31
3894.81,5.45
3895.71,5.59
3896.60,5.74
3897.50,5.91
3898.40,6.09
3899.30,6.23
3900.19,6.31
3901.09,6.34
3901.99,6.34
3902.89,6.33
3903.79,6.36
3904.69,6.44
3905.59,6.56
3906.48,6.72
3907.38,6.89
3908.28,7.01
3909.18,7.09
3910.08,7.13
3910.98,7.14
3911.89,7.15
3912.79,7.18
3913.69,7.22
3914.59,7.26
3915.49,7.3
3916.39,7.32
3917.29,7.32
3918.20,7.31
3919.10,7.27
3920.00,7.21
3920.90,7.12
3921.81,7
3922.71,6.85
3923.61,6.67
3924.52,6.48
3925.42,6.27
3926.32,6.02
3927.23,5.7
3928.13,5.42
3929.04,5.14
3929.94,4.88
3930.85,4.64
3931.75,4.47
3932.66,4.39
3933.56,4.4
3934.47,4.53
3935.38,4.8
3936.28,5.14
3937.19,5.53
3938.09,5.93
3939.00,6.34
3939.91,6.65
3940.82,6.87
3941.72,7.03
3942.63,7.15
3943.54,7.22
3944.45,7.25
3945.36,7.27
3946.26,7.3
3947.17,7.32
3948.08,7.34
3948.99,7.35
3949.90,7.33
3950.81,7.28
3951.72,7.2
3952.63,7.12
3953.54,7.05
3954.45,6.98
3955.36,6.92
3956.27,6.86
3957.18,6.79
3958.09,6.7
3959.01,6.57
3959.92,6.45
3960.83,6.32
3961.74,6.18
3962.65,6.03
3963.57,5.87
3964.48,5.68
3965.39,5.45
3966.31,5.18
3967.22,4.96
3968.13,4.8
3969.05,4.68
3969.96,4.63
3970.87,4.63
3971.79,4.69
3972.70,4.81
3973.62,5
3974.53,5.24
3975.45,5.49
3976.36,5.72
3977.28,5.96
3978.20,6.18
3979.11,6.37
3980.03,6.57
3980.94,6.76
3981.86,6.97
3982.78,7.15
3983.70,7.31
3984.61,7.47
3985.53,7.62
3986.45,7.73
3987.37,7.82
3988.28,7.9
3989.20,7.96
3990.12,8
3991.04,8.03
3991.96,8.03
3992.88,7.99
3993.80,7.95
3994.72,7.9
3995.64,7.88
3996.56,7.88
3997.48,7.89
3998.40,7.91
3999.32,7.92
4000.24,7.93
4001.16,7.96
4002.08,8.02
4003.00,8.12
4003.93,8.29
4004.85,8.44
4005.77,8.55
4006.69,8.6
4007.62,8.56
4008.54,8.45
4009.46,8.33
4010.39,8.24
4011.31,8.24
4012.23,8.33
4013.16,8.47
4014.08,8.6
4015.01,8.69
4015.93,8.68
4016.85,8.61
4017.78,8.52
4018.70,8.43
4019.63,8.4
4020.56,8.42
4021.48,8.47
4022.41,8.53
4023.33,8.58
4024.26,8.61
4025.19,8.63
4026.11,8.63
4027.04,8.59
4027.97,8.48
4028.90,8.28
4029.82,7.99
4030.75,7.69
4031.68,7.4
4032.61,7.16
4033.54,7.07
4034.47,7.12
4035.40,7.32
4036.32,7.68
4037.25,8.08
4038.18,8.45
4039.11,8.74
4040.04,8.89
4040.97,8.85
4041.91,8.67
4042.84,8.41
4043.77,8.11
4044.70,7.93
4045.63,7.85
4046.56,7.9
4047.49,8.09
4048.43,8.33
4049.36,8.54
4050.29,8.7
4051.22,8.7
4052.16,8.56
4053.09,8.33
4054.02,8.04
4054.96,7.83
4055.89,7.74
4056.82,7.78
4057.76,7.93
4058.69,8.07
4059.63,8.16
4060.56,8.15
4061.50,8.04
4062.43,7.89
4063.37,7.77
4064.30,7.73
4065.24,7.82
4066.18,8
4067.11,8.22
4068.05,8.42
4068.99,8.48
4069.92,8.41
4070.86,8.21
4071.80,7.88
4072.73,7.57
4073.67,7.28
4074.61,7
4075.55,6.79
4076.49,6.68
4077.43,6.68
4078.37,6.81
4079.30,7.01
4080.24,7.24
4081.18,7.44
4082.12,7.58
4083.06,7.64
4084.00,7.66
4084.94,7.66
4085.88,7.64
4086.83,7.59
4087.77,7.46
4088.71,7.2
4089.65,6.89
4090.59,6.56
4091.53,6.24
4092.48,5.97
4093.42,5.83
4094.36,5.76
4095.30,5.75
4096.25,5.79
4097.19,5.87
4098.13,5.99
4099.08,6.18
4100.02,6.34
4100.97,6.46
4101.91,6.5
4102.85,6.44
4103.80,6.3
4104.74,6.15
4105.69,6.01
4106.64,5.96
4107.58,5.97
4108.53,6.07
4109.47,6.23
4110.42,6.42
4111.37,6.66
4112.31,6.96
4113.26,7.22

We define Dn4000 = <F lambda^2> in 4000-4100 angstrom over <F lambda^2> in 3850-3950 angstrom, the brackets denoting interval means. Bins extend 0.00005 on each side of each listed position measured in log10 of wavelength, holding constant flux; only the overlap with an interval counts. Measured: 1.31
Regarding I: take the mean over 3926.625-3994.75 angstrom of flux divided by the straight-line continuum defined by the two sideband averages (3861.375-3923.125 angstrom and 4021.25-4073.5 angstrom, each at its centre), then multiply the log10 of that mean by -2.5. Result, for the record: 0.14 mag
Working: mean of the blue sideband 6.46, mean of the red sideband 8.13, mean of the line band 6.34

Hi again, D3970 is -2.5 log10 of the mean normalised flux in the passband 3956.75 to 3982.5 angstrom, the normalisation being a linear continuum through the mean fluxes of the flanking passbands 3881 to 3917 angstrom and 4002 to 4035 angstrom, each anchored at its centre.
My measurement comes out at 0.27 mag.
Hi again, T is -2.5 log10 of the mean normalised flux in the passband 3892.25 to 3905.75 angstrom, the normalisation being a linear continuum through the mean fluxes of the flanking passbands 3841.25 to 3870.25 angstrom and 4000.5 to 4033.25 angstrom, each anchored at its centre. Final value 0.21 mag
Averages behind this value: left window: 6.89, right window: 8.33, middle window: 5.98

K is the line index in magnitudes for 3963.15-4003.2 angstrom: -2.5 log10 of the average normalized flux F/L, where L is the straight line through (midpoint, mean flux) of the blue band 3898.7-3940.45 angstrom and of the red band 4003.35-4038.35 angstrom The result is 0.13 mag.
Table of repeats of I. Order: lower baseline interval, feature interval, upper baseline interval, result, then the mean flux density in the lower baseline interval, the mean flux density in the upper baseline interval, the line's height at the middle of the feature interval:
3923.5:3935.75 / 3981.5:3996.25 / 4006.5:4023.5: -0.04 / 5.23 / 8.48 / 7.49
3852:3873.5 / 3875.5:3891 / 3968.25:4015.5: 0.27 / 7.26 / 7.32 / 7.27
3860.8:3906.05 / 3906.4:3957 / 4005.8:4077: 0.04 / 6.21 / 8.14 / 6.8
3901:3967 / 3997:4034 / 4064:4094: -0.19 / 6.48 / 7.35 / 6.97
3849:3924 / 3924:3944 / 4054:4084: 0.21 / 6.61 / 7.69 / 6.89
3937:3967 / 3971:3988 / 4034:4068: 0.12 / 6.68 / 8.13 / 7.08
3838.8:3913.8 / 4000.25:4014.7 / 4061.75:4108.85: -0.23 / 6.36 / 6.98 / 6.75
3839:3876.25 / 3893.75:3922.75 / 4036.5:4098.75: 0.04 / 6.71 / 7.62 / 6.93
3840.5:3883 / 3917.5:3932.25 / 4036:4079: 0.16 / 6.71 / 8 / 7.13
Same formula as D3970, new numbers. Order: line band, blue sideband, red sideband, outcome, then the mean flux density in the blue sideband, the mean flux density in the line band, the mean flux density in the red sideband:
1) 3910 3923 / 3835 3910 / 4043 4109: -0.12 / 6.21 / 7.19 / 7.31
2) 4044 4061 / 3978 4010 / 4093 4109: -0.19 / 7.8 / 8.15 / 6.08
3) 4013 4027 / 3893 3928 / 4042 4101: -0.19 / 6.59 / 8.56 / 7.48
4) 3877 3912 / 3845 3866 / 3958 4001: 0.17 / 7.1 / 5.96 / 6.61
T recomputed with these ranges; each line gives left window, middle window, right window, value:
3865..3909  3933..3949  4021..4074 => 0.077 mag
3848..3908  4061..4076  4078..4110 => -0.191 mag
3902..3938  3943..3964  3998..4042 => 0.007 mag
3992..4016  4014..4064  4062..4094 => -0.052 mag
